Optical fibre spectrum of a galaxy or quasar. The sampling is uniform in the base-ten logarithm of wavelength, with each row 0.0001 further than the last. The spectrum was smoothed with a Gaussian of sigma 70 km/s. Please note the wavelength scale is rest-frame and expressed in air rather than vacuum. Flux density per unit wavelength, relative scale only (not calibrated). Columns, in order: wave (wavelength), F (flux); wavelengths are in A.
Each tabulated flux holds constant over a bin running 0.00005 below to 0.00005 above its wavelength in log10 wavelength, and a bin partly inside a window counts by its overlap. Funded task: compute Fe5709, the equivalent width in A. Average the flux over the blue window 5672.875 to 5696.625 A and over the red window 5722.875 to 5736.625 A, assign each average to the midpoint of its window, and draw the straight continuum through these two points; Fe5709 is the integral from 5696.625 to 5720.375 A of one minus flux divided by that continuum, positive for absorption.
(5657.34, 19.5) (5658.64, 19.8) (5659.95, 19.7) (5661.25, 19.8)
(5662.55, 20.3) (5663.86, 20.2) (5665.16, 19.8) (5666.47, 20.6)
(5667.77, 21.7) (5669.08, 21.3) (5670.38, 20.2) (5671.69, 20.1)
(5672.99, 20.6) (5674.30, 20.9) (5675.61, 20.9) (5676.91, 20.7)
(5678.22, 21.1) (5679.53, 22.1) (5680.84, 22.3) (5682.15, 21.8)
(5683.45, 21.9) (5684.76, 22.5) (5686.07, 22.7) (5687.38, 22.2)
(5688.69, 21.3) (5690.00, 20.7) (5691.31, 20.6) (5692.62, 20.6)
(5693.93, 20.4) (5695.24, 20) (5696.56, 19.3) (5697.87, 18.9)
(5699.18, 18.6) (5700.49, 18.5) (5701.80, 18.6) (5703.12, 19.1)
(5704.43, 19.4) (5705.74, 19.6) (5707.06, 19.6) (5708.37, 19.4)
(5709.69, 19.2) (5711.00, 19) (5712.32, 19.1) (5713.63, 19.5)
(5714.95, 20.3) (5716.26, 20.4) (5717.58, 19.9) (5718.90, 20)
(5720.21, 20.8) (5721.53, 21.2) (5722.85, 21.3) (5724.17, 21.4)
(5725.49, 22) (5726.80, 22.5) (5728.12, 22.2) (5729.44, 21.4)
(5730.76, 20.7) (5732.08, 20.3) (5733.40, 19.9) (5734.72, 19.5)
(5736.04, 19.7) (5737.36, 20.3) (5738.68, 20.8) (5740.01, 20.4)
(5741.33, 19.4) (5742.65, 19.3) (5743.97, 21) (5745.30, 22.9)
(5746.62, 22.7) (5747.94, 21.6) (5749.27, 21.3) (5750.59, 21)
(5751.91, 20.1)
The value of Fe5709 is 1.9 A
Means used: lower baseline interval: 21.2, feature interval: 19.4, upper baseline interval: 21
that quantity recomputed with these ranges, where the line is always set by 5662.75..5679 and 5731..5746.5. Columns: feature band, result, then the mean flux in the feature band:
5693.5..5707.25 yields 0.9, 19.2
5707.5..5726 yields 0.2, 20.2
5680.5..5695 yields -0.6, 21.5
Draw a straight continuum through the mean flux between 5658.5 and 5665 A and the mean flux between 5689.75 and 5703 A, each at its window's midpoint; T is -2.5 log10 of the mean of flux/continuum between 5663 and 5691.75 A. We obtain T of -0.07 mag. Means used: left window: 20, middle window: 21.2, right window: 19.6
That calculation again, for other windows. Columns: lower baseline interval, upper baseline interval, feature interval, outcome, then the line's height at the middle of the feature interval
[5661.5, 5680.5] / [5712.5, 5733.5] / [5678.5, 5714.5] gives 0.03 mag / 20.8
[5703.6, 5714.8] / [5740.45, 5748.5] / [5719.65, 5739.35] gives -0.03 mag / 20.4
